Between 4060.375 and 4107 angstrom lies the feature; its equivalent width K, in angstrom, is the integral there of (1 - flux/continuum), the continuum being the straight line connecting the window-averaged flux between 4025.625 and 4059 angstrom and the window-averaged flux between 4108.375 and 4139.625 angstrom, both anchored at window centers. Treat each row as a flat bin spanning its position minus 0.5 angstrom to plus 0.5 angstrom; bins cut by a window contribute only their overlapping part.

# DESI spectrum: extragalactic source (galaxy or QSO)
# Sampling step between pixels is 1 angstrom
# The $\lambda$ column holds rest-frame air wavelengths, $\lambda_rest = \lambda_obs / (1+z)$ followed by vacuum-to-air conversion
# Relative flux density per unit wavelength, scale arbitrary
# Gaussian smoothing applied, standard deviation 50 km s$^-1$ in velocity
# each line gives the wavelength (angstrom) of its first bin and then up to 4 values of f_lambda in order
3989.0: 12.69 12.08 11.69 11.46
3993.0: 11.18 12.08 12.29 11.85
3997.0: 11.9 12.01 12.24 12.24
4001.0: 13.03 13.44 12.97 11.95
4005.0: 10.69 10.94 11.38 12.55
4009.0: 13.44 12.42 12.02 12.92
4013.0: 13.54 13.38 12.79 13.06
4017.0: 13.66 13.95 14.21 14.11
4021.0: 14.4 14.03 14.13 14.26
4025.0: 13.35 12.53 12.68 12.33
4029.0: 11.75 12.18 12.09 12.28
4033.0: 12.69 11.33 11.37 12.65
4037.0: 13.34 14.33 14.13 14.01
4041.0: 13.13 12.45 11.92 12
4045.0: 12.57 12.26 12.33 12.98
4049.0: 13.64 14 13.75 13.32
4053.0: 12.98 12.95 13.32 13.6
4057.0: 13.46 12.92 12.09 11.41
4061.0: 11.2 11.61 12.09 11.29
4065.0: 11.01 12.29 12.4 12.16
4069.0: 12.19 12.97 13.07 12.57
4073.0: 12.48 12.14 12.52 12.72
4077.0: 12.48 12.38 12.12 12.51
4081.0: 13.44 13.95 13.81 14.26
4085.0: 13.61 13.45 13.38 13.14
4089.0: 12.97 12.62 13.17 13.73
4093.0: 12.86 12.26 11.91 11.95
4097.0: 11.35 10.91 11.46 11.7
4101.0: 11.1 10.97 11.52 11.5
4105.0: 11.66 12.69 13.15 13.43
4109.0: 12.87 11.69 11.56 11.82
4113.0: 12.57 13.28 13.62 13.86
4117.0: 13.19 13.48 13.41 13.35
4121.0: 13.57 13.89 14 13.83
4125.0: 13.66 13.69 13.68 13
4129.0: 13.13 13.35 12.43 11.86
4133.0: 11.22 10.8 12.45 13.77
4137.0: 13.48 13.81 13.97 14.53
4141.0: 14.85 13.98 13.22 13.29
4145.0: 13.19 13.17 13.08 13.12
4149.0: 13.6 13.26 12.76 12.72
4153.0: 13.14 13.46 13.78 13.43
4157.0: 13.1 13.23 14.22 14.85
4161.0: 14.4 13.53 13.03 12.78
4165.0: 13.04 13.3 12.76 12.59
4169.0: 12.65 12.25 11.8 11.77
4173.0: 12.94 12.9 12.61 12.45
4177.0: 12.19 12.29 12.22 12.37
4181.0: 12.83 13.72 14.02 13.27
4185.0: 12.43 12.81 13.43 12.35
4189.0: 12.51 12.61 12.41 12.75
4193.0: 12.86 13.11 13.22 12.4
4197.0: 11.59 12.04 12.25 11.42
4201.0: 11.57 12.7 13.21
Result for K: 2.0 angstrom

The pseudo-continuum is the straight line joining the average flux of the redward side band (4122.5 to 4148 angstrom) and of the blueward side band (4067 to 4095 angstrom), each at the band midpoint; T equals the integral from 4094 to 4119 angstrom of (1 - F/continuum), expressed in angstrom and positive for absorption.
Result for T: 1.58 angstrom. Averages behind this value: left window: 12.9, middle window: 12.2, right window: 13.3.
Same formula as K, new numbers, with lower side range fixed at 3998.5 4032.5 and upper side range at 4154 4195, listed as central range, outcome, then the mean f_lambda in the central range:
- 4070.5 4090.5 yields -0.1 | 13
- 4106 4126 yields -0.4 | 13.2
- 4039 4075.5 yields 0.8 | 12.6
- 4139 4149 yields -0.5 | 13.6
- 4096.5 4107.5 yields 1.1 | 11.6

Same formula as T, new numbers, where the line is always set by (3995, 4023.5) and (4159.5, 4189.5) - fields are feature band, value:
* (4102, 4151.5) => -0.7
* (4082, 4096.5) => -0.3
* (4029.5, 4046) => 0.2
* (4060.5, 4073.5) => 0.7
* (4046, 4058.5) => -0.4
